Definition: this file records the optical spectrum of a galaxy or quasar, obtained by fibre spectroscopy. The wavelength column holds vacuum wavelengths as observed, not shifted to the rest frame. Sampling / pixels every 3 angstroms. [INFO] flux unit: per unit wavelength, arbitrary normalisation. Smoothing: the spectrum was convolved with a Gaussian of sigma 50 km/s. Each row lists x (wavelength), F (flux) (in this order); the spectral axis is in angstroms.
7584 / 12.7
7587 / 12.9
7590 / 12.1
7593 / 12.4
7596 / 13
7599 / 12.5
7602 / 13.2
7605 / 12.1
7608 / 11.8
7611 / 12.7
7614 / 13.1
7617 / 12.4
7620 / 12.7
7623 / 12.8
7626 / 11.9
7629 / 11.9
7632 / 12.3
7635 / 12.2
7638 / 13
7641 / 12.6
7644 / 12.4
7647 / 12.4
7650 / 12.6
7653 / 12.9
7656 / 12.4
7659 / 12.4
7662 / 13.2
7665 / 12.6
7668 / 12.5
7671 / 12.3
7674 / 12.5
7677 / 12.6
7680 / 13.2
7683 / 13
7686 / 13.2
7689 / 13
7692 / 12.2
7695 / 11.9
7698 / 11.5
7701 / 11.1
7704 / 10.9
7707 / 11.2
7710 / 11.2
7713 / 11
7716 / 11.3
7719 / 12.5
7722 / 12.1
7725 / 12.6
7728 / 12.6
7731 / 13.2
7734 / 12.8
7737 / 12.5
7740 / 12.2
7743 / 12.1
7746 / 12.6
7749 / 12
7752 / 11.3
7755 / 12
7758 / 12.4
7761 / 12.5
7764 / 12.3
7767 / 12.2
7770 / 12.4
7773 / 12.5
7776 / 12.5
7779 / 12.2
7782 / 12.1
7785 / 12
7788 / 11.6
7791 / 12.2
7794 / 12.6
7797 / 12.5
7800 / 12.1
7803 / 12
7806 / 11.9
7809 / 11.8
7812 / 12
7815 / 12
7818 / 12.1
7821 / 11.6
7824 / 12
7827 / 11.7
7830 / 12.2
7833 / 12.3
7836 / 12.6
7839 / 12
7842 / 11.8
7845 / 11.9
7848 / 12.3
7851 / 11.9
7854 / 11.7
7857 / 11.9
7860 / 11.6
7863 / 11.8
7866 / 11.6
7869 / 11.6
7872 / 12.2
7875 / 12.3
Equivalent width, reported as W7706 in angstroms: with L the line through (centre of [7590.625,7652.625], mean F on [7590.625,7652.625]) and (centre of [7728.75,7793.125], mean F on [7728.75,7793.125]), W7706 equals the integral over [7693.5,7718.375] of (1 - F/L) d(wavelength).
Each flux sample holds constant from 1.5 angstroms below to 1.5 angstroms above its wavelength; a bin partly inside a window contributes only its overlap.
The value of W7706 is 2.1 angstroms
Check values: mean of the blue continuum 12.5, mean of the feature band 11.3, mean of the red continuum 12.3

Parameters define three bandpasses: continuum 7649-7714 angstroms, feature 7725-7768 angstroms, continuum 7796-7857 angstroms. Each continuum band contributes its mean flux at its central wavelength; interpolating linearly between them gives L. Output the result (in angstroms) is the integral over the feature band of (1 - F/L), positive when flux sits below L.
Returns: -0.7 angstroms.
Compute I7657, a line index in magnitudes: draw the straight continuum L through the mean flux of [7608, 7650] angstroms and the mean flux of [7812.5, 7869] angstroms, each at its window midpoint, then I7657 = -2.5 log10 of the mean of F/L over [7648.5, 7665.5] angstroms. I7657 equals -0.02 mag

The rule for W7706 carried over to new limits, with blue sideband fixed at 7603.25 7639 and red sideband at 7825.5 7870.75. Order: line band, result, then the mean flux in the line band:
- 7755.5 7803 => -0.7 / 12.3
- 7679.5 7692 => -0.7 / 13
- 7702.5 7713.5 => 1.0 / 11.1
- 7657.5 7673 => -0.4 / 12.6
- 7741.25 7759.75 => 0.1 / 12.1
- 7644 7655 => -0.2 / 12.6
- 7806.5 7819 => 0.0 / 12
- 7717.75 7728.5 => -0.2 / 12.4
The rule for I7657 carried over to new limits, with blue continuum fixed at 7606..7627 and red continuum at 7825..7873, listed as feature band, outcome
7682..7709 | 0.03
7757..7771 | -0.02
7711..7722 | 0.05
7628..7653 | 0.00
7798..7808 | 0.00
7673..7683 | -0.04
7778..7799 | -0.01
